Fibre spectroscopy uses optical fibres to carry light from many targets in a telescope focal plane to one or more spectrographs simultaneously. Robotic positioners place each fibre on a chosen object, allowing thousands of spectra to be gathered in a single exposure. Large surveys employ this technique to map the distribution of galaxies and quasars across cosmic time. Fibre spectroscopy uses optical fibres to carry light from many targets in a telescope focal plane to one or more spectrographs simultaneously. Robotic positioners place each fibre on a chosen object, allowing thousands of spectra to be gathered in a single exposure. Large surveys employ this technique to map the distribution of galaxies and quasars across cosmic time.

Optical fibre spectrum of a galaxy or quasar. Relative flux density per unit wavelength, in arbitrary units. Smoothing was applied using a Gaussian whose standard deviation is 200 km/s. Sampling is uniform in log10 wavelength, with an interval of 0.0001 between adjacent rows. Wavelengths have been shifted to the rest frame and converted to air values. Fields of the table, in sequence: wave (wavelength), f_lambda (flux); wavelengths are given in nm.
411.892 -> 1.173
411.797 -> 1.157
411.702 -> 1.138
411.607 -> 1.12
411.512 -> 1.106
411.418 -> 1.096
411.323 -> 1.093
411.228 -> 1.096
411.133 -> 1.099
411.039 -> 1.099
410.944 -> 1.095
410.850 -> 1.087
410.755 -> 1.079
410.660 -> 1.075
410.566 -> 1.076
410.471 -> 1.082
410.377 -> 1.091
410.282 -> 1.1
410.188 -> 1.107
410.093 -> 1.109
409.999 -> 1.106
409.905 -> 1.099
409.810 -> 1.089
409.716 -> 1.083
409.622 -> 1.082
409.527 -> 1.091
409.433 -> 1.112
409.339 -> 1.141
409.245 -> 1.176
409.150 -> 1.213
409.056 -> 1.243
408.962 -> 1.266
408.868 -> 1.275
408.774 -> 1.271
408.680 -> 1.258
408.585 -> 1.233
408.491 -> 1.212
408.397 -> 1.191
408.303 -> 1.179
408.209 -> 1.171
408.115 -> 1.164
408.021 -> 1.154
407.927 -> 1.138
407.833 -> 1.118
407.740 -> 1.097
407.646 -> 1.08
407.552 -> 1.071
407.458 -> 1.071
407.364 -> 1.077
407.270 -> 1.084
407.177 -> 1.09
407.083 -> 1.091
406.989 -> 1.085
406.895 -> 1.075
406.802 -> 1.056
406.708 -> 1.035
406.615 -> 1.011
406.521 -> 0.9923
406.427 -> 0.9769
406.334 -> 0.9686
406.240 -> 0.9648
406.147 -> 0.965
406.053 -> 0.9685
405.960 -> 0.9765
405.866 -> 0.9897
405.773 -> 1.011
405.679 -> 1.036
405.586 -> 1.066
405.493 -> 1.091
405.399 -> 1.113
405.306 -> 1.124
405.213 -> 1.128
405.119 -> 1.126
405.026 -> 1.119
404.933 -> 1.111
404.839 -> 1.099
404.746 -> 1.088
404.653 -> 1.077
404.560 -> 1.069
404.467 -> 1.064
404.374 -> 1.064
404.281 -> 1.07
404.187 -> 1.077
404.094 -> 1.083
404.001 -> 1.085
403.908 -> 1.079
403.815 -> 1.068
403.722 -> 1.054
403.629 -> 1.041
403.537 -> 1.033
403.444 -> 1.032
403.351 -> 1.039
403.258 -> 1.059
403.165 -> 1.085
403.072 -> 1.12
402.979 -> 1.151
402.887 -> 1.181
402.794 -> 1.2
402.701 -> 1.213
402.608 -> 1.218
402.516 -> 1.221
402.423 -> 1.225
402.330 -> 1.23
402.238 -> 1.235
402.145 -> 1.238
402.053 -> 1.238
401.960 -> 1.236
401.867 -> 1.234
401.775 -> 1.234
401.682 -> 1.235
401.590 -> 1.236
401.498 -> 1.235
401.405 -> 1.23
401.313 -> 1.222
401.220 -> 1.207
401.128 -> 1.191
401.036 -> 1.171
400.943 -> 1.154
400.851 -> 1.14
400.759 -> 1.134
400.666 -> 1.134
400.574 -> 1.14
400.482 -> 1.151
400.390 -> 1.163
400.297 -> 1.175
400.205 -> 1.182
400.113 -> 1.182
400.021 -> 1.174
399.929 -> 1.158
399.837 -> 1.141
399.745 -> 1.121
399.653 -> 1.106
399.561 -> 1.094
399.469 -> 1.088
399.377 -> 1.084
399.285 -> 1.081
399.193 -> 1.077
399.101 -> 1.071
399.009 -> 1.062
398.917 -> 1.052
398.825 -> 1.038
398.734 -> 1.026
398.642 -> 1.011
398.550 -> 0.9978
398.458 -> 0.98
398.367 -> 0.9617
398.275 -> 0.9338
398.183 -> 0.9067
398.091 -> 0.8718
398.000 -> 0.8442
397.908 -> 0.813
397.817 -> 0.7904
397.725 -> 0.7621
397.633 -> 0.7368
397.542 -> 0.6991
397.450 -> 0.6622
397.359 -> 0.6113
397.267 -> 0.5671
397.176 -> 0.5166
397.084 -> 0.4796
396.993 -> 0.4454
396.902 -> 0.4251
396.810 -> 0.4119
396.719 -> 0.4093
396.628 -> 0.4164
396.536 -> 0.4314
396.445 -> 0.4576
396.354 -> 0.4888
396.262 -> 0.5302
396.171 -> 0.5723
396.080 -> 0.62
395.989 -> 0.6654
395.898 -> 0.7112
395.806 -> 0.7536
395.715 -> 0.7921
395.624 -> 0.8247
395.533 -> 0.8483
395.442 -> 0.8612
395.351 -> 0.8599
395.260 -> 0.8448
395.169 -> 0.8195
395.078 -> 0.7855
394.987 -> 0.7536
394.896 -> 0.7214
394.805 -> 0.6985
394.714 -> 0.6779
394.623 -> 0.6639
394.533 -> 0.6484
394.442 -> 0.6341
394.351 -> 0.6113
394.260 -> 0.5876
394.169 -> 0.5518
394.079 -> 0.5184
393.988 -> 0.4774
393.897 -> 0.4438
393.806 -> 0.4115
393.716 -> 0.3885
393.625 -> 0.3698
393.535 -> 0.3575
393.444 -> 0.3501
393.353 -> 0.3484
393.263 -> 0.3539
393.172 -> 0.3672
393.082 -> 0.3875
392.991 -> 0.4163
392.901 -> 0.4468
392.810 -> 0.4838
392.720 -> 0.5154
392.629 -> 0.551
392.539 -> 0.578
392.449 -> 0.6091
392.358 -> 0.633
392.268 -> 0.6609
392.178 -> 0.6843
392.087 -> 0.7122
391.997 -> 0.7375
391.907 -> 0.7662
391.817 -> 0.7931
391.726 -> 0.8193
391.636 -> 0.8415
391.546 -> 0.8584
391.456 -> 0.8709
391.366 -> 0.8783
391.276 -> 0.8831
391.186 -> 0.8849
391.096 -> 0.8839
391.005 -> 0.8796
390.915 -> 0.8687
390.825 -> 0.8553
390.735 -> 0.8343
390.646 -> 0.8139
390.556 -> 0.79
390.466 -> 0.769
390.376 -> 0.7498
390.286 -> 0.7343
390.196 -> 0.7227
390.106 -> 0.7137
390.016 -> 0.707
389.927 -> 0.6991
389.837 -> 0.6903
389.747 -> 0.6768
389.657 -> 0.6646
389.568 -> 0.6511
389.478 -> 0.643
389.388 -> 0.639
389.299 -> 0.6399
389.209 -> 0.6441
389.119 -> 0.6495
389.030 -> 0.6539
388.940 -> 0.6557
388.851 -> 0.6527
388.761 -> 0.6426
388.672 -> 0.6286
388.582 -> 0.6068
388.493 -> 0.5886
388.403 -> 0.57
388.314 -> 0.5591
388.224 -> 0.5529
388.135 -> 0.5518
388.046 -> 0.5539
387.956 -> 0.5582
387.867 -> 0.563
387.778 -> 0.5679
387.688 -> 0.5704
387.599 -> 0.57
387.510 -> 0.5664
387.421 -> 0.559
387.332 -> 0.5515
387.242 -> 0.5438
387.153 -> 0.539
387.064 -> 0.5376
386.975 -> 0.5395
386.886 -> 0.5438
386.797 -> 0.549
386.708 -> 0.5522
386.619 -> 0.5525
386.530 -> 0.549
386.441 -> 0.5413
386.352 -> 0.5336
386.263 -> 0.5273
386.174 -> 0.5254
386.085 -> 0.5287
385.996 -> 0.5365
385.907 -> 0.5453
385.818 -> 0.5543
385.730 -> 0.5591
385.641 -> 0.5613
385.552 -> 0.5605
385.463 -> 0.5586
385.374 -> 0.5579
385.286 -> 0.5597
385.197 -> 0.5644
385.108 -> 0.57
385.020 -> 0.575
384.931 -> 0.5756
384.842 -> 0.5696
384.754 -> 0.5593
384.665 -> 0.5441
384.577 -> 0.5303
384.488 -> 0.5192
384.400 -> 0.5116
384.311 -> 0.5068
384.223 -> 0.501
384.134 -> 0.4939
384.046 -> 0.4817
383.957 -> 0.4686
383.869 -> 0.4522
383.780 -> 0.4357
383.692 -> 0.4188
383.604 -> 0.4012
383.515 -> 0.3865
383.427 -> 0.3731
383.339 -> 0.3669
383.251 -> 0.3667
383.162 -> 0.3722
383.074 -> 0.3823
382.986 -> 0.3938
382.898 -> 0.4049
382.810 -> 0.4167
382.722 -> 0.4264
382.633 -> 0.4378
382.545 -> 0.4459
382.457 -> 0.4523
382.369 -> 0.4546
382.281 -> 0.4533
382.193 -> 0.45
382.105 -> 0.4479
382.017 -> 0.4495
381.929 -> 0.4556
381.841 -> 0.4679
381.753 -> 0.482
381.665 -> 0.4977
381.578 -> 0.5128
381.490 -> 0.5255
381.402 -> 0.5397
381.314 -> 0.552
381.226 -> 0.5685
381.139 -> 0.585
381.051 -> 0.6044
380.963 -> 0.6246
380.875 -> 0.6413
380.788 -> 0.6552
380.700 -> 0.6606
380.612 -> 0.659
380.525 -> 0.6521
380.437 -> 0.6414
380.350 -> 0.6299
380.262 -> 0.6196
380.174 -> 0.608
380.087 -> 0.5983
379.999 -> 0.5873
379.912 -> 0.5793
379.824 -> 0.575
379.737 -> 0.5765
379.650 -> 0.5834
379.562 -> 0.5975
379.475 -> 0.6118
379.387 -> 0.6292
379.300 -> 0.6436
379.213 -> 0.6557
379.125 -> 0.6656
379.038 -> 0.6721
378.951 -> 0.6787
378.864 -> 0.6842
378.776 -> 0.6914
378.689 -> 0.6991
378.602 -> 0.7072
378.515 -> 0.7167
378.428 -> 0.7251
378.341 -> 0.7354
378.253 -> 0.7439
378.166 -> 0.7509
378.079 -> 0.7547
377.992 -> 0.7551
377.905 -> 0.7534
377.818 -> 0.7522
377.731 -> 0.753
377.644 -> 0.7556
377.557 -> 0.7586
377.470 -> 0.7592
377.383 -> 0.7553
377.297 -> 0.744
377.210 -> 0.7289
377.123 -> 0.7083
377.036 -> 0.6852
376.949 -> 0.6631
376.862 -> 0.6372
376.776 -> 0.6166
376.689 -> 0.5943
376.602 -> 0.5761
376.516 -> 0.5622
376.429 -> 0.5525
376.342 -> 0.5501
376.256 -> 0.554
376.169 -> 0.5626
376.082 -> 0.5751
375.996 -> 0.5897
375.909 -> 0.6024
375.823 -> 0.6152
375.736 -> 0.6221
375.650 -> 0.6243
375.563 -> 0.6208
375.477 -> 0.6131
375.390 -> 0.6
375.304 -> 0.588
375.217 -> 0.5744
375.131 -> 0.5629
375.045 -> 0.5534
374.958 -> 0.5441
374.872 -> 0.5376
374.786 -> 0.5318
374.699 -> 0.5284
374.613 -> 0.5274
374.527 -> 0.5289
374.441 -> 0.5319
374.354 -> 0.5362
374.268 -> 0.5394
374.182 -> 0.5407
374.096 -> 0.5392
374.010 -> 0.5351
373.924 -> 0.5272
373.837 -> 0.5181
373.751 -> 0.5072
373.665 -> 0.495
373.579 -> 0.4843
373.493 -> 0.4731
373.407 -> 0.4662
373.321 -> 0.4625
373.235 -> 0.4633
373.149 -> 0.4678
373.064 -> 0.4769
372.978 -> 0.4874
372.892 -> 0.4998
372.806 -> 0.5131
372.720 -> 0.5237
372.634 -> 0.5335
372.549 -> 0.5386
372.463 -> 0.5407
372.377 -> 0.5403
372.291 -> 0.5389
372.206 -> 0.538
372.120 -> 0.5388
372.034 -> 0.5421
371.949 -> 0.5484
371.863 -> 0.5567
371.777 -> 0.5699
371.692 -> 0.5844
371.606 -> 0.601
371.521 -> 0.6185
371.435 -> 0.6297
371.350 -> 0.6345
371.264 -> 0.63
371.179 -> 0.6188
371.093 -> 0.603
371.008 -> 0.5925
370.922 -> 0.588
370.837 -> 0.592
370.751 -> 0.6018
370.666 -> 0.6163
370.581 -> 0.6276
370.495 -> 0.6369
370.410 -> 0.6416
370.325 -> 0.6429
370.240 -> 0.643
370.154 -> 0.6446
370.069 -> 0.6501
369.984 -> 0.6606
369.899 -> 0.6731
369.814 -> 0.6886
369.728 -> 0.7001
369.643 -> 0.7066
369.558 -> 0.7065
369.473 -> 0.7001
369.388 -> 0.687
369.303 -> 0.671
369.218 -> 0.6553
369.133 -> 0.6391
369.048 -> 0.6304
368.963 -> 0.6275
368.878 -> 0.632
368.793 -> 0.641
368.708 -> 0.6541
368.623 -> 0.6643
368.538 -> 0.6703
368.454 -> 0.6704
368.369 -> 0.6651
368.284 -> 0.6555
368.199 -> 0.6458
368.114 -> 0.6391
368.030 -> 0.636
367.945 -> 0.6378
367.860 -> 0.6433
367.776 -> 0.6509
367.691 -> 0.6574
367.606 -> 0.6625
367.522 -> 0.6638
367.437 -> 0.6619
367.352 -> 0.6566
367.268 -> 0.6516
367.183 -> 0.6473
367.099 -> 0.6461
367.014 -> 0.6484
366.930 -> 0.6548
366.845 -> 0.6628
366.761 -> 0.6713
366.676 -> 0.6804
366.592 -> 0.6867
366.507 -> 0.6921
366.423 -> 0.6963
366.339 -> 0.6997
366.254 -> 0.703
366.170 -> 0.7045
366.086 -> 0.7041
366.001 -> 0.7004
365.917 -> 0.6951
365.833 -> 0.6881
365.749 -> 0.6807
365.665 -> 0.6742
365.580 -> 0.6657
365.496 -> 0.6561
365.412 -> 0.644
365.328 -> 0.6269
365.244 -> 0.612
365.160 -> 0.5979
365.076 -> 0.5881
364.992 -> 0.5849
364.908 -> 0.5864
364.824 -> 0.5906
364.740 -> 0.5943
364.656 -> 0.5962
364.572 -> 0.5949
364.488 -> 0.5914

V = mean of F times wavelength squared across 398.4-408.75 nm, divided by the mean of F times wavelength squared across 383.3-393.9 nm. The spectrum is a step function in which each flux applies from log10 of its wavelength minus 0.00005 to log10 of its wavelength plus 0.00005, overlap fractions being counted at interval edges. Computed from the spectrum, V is 2.0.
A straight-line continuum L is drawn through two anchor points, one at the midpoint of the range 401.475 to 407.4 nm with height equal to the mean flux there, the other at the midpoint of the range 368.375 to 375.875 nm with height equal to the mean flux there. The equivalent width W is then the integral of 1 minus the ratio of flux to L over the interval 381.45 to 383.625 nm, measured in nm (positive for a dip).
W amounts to 0.92 nm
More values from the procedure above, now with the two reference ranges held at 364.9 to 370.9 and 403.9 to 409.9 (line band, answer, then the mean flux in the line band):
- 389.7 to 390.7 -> 0.19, 0.734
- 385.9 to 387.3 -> 0.53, 0.54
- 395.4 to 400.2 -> 0.87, 0.819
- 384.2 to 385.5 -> 0.46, 0.548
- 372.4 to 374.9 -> 0.73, 0.512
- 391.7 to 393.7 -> 0.85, 0.537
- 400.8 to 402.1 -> -0.22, 1.21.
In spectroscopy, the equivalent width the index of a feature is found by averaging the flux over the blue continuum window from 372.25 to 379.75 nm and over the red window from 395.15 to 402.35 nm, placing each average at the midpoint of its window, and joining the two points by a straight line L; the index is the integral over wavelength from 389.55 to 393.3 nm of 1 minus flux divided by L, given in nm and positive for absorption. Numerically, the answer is 0.56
